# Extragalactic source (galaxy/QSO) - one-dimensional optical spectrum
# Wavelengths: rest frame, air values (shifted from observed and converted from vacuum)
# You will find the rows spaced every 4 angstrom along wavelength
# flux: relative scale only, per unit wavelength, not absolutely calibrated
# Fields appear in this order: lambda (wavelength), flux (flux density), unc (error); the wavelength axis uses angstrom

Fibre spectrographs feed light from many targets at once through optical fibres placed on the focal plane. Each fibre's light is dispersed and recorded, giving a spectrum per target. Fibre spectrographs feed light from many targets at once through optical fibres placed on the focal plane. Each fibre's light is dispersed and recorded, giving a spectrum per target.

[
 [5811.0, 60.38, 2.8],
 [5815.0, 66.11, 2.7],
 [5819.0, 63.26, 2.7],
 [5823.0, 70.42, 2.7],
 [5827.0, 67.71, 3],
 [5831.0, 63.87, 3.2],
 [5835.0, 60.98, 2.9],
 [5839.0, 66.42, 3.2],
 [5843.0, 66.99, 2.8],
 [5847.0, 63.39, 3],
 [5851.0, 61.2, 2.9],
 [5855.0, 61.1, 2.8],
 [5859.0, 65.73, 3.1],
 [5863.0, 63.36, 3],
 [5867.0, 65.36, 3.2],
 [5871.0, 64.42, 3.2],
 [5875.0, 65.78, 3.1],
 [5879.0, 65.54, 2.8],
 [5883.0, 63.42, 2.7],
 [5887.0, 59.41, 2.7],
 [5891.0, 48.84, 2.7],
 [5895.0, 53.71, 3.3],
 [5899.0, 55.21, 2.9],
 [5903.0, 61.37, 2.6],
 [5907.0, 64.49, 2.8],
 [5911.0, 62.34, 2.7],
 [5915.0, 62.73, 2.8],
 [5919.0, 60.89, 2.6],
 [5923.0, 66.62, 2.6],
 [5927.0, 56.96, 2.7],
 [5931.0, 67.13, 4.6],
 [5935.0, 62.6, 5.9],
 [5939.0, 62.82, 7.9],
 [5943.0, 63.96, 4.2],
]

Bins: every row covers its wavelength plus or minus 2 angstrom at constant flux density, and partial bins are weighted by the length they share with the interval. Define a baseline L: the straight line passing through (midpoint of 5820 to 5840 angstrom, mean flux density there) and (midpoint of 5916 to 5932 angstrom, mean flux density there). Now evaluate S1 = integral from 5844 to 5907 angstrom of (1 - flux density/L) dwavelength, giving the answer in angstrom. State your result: 2.8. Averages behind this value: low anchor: 65.7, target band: 61.4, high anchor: 62.6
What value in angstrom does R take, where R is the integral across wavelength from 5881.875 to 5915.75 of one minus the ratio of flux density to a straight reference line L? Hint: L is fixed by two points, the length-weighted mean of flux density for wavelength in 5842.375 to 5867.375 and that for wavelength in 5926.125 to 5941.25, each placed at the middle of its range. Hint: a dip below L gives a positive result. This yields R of 2.3 angstrom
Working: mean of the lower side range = 63.6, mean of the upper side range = 62.8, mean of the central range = 58.8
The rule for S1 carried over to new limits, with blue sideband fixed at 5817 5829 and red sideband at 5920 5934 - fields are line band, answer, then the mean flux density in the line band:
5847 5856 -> 0.60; 61.7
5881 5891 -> 0.91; 58.9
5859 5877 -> 0.18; 64.8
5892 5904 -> 1.61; 55.7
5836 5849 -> 0.23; 65.2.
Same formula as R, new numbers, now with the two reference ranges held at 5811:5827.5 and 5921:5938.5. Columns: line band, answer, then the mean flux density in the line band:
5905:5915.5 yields 0.1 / 63.3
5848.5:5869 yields 0.5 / 63.4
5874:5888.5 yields 0.2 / 63.5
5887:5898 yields 1.9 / 53.1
